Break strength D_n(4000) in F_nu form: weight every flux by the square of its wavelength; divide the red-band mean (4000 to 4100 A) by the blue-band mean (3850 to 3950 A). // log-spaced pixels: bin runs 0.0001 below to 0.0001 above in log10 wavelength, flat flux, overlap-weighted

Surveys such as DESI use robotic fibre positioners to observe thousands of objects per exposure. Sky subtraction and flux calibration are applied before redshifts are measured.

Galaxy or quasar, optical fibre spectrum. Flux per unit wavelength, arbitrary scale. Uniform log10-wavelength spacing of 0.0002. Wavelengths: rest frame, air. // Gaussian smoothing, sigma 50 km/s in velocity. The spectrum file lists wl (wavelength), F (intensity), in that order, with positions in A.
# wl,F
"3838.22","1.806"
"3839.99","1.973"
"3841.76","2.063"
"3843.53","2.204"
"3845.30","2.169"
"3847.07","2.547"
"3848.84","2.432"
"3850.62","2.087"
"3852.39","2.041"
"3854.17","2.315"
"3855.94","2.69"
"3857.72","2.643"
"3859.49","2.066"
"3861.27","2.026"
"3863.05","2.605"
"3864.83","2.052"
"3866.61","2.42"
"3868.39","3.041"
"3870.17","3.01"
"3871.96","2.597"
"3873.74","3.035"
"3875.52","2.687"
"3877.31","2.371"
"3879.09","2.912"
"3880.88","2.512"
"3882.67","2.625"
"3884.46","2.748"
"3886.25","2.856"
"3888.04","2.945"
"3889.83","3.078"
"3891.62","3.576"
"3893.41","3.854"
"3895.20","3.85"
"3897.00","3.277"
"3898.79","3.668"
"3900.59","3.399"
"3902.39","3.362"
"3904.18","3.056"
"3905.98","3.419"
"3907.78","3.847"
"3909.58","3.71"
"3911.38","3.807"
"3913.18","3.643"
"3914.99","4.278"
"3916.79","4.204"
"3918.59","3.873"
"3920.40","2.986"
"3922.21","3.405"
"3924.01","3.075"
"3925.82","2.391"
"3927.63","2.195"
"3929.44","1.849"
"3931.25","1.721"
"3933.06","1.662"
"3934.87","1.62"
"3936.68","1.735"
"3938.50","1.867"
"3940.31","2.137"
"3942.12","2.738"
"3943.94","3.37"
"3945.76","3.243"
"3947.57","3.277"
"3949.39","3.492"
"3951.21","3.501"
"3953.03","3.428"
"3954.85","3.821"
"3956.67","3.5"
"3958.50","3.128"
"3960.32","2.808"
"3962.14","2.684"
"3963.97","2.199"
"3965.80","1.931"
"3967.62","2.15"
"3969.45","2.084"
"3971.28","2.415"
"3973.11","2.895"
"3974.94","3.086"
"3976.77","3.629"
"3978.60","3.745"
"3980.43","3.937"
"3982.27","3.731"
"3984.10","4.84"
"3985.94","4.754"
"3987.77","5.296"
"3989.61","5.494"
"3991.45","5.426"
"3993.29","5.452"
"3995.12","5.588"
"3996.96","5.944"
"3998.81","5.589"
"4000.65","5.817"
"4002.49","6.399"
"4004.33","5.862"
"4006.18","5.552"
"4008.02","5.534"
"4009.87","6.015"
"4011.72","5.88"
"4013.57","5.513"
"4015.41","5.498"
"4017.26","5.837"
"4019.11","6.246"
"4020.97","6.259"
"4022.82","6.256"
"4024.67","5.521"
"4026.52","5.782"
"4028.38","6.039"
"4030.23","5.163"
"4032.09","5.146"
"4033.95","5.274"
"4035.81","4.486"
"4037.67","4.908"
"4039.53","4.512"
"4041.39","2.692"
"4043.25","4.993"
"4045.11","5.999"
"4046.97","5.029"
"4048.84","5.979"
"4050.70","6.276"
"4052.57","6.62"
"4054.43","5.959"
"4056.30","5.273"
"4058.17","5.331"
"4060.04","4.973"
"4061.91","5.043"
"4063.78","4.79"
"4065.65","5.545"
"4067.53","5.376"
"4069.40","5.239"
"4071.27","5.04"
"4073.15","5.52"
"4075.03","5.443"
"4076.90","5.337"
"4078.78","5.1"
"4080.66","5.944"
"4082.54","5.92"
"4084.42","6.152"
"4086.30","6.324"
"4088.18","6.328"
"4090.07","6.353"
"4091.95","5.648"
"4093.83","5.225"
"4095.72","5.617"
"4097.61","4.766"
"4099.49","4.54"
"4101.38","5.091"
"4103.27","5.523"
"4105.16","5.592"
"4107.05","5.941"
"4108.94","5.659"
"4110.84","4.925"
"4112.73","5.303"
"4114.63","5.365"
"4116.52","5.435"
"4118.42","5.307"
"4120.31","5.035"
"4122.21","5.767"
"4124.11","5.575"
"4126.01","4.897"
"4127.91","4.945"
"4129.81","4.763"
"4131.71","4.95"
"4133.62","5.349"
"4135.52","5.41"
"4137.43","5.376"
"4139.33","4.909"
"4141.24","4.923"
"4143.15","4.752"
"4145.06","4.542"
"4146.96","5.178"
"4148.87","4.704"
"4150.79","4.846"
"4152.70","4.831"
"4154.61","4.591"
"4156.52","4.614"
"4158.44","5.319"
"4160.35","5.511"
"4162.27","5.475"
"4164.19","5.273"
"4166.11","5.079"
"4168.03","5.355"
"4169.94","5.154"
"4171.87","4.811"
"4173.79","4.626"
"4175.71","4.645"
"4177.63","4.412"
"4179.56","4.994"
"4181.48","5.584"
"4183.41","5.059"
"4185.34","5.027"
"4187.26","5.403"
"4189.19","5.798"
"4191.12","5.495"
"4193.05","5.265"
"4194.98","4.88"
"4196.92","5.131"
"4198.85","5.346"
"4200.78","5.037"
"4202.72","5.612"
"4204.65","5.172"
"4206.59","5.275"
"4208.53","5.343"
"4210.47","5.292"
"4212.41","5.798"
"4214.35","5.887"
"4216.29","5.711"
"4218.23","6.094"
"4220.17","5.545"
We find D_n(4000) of 2.1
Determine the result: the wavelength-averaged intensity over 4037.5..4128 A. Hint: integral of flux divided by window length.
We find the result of 5.4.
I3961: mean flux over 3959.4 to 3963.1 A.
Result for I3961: 2.74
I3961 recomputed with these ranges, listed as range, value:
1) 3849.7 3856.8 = 2.28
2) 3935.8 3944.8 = 2.37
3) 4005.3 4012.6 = 5.74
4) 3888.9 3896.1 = 3.59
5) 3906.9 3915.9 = 3.86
